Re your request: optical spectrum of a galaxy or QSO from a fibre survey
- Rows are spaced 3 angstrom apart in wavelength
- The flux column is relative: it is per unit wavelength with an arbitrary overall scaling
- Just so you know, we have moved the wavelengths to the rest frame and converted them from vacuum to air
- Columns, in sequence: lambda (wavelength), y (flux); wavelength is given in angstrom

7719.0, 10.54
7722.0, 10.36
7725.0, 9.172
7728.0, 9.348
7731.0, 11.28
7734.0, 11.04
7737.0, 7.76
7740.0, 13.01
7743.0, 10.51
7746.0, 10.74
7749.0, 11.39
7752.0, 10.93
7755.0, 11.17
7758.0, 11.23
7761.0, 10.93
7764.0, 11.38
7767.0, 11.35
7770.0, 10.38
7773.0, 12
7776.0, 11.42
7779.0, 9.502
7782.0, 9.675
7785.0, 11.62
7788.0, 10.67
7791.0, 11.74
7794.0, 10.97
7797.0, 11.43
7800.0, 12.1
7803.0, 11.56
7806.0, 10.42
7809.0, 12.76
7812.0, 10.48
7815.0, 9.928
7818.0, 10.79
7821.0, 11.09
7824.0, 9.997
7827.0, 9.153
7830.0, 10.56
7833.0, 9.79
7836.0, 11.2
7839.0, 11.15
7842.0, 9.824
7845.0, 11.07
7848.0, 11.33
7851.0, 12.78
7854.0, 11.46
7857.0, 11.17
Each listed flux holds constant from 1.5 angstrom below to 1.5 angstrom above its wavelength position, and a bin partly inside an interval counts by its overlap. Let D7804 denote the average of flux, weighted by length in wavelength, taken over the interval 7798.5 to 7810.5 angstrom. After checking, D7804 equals 11.7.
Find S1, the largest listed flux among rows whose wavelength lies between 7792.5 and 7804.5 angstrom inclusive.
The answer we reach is 12.1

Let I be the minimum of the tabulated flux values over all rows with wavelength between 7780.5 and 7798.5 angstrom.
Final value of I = 9.675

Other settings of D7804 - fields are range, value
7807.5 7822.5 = 11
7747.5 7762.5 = 11.1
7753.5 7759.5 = 11.2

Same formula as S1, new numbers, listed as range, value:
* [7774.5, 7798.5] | 11.74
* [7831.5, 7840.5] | 11.2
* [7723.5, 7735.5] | 11.28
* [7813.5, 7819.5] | 10.79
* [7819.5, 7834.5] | 11.09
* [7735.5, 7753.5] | 13.01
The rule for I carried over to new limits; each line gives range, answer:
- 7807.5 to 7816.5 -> 9.928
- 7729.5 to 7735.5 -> 11.04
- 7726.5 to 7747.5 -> 7.76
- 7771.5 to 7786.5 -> 9.502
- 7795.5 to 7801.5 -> 11.43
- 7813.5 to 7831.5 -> 9.153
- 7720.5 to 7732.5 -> 9.172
